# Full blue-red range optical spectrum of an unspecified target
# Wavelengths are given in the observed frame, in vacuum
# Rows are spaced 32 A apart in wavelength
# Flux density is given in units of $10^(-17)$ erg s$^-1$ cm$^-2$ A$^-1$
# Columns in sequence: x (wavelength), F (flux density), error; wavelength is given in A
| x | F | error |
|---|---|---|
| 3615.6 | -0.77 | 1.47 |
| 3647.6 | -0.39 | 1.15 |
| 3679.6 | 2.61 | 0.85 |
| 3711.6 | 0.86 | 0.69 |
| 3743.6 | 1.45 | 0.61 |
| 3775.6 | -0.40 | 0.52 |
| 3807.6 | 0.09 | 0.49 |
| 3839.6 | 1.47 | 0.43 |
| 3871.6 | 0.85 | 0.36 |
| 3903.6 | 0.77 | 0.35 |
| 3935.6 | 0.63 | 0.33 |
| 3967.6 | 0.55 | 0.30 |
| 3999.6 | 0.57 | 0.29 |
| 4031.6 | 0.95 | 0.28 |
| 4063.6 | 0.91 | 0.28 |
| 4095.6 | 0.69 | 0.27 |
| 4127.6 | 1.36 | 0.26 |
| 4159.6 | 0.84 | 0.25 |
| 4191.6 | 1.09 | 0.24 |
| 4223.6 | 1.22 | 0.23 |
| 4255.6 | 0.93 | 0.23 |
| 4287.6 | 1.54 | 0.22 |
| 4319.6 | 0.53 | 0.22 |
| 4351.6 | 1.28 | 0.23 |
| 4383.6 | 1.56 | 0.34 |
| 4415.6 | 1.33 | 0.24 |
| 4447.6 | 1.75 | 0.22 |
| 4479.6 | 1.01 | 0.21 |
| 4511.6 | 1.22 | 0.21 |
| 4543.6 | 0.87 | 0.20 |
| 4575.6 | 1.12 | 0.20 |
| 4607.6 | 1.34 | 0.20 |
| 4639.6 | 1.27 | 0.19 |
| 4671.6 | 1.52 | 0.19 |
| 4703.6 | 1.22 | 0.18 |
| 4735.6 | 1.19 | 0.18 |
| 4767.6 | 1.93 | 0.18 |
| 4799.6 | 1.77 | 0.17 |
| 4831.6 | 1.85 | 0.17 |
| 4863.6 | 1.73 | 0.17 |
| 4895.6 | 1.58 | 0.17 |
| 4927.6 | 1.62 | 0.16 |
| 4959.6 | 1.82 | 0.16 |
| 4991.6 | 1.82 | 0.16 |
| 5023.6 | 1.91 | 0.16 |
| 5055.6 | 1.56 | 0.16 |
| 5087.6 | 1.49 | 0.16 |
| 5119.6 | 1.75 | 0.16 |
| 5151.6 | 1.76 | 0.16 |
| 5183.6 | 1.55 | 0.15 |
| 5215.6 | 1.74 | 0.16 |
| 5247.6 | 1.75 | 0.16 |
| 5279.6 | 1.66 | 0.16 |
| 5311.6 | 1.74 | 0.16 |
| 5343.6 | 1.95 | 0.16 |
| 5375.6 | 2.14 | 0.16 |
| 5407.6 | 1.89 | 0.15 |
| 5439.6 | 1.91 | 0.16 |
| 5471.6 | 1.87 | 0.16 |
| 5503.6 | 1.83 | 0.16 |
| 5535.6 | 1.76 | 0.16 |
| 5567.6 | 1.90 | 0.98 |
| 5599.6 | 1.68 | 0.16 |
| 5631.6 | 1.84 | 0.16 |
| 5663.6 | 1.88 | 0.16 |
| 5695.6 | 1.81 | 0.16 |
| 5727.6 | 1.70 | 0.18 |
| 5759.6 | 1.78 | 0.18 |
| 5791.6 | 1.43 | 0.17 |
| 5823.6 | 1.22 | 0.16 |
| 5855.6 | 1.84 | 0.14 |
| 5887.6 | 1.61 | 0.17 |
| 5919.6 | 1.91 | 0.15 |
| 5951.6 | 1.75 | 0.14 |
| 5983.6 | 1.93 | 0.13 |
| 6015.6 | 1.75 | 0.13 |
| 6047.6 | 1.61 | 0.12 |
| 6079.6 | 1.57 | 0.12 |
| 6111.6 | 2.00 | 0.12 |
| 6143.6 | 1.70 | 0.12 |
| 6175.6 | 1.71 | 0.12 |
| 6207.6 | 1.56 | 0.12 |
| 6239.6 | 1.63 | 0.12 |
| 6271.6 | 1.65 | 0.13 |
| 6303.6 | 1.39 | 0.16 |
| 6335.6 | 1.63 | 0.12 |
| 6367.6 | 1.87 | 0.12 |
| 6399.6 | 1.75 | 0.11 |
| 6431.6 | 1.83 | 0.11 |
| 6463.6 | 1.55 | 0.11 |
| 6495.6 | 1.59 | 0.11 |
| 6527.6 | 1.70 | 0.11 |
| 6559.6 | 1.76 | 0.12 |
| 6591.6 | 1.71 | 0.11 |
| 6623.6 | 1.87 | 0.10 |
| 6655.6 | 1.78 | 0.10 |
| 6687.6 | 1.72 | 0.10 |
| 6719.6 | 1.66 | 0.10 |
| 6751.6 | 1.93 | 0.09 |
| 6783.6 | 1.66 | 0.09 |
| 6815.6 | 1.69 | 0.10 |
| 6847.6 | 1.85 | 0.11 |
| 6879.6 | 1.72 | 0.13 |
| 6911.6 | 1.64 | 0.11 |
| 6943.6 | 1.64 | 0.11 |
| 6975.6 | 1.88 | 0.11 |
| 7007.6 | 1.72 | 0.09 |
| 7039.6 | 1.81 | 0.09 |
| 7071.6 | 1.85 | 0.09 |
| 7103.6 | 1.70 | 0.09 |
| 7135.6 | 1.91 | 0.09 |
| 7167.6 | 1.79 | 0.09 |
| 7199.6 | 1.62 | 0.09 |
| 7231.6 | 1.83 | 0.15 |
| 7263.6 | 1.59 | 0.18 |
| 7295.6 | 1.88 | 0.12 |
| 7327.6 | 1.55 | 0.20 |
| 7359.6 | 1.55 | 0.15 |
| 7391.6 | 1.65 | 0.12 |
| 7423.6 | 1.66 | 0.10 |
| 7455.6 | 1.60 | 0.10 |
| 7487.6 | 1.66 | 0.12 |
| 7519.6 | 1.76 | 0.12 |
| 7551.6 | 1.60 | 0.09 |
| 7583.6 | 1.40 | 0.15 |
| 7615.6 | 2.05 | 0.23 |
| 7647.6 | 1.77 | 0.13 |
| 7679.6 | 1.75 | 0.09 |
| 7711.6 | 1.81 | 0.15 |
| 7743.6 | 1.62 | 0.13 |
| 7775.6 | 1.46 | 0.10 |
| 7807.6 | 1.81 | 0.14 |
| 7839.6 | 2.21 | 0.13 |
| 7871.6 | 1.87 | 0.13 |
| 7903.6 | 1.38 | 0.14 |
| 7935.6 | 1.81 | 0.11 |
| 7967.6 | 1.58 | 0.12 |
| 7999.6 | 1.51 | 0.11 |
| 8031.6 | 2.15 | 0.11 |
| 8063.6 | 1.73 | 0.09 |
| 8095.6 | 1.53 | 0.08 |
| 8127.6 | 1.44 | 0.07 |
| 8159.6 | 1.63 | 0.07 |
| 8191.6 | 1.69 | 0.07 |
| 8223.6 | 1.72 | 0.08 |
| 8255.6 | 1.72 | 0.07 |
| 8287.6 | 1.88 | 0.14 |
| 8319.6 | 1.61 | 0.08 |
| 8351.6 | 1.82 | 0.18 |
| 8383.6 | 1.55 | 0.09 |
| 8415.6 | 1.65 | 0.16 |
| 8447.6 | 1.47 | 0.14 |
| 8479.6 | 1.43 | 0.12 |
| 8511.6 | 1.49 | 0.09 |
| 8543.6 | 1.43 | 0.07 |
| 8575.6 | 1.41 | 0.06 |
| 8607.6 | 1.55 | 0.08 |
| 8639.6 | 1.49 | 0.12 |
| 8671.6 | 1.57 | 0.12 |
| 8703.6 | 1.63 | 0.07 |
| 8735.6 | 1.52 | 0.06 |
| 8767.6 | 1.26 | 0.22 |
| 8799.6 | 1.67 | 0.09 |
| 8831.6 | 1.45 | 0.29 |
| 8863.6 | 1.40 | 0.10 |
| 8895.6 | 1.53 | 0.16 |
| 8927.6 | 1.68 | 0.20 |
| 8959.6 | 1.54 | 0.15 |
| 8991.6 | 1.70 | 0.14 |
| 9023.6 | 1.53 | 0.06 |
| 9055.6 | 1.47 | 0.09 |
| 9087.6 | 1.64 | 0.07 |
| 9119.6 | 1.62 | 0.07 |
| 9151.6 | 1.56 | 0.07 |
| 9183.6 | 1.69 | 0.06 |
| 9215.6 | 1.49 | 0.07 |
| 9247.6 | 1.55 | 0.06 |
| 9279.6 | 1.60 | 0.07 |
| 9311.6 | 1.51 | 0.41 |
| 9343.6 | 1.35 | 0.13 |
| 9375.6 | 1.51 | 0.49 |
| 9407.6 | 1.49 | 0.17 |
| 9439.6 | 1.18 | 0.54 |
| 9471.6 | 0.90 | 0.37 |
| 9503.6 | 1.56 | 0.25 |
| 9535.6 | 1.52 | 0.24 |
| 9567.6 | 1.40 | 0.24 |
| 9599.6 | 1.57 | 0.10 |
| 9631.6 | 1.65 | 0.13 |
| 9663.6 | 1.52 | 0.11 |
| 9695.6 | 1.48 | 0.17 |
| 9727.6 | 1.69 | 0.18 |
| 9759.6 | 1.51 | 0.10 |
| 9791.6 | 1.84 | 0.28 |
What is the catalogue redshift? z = 0.194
